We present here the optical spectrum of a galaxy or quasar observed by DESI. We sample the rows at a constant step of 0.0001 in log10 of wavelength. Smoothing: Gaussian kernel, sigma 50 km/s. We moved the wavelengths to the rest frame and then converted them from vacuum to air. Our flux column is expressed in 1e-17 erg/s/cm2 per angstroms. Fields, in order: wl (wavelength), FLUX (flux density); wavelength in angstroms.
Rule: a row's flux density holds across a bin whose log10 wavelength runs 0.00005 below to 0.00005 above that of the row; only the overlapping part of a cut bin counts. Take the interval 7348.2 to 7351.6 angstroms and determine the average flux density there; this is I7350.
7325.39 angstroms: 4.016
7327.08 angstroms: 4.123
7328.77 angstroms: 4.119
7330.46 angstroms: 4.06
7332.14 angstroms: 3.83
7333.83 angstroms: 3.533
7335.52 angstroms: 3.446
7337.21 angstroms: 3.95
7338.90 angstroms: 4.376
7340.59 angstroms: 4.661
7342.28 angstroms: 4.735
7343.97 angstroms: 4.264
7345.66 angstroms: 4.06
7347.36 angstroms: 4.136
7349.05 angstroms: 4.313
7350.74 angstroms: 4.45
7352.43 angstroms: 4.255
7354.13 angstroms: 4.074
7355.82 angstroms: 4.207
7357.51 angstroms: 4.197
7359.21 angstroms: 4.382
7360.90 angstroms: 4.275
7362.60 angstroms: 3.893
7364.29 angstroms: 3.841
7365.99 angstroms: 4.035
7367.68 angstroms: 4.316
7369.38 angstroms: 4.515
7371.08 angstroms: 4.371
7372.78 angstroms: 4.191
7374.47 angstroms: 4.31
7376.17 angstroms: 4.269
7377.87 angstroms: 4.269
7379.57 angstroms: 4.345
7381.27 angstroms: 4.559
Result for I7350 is 4.39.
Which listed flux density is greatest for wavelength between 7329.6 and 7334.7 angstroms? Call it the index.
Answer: 4.06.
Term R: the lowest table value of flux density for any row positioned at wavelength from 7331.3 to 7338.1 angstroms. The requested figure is 3.446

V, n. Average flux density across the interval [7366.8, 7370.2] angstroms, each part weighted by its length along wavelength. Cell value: 4.41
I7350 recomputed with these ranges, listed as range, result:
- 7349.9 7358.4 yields 4.24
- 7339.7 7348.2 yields 4.37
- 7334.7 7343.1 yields 4.23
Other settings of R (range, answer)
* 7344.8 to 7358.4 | 4.06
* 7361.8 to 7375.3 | 3.841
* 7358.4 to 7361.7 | 4.275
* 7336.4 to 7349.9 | 3.95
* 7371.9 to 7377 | 4.191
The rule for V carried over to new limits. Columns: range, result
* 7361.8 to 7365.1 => 3.87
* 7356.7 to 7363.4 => 4.19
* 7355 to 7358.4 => 4.2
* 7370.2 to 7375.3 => 4.29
